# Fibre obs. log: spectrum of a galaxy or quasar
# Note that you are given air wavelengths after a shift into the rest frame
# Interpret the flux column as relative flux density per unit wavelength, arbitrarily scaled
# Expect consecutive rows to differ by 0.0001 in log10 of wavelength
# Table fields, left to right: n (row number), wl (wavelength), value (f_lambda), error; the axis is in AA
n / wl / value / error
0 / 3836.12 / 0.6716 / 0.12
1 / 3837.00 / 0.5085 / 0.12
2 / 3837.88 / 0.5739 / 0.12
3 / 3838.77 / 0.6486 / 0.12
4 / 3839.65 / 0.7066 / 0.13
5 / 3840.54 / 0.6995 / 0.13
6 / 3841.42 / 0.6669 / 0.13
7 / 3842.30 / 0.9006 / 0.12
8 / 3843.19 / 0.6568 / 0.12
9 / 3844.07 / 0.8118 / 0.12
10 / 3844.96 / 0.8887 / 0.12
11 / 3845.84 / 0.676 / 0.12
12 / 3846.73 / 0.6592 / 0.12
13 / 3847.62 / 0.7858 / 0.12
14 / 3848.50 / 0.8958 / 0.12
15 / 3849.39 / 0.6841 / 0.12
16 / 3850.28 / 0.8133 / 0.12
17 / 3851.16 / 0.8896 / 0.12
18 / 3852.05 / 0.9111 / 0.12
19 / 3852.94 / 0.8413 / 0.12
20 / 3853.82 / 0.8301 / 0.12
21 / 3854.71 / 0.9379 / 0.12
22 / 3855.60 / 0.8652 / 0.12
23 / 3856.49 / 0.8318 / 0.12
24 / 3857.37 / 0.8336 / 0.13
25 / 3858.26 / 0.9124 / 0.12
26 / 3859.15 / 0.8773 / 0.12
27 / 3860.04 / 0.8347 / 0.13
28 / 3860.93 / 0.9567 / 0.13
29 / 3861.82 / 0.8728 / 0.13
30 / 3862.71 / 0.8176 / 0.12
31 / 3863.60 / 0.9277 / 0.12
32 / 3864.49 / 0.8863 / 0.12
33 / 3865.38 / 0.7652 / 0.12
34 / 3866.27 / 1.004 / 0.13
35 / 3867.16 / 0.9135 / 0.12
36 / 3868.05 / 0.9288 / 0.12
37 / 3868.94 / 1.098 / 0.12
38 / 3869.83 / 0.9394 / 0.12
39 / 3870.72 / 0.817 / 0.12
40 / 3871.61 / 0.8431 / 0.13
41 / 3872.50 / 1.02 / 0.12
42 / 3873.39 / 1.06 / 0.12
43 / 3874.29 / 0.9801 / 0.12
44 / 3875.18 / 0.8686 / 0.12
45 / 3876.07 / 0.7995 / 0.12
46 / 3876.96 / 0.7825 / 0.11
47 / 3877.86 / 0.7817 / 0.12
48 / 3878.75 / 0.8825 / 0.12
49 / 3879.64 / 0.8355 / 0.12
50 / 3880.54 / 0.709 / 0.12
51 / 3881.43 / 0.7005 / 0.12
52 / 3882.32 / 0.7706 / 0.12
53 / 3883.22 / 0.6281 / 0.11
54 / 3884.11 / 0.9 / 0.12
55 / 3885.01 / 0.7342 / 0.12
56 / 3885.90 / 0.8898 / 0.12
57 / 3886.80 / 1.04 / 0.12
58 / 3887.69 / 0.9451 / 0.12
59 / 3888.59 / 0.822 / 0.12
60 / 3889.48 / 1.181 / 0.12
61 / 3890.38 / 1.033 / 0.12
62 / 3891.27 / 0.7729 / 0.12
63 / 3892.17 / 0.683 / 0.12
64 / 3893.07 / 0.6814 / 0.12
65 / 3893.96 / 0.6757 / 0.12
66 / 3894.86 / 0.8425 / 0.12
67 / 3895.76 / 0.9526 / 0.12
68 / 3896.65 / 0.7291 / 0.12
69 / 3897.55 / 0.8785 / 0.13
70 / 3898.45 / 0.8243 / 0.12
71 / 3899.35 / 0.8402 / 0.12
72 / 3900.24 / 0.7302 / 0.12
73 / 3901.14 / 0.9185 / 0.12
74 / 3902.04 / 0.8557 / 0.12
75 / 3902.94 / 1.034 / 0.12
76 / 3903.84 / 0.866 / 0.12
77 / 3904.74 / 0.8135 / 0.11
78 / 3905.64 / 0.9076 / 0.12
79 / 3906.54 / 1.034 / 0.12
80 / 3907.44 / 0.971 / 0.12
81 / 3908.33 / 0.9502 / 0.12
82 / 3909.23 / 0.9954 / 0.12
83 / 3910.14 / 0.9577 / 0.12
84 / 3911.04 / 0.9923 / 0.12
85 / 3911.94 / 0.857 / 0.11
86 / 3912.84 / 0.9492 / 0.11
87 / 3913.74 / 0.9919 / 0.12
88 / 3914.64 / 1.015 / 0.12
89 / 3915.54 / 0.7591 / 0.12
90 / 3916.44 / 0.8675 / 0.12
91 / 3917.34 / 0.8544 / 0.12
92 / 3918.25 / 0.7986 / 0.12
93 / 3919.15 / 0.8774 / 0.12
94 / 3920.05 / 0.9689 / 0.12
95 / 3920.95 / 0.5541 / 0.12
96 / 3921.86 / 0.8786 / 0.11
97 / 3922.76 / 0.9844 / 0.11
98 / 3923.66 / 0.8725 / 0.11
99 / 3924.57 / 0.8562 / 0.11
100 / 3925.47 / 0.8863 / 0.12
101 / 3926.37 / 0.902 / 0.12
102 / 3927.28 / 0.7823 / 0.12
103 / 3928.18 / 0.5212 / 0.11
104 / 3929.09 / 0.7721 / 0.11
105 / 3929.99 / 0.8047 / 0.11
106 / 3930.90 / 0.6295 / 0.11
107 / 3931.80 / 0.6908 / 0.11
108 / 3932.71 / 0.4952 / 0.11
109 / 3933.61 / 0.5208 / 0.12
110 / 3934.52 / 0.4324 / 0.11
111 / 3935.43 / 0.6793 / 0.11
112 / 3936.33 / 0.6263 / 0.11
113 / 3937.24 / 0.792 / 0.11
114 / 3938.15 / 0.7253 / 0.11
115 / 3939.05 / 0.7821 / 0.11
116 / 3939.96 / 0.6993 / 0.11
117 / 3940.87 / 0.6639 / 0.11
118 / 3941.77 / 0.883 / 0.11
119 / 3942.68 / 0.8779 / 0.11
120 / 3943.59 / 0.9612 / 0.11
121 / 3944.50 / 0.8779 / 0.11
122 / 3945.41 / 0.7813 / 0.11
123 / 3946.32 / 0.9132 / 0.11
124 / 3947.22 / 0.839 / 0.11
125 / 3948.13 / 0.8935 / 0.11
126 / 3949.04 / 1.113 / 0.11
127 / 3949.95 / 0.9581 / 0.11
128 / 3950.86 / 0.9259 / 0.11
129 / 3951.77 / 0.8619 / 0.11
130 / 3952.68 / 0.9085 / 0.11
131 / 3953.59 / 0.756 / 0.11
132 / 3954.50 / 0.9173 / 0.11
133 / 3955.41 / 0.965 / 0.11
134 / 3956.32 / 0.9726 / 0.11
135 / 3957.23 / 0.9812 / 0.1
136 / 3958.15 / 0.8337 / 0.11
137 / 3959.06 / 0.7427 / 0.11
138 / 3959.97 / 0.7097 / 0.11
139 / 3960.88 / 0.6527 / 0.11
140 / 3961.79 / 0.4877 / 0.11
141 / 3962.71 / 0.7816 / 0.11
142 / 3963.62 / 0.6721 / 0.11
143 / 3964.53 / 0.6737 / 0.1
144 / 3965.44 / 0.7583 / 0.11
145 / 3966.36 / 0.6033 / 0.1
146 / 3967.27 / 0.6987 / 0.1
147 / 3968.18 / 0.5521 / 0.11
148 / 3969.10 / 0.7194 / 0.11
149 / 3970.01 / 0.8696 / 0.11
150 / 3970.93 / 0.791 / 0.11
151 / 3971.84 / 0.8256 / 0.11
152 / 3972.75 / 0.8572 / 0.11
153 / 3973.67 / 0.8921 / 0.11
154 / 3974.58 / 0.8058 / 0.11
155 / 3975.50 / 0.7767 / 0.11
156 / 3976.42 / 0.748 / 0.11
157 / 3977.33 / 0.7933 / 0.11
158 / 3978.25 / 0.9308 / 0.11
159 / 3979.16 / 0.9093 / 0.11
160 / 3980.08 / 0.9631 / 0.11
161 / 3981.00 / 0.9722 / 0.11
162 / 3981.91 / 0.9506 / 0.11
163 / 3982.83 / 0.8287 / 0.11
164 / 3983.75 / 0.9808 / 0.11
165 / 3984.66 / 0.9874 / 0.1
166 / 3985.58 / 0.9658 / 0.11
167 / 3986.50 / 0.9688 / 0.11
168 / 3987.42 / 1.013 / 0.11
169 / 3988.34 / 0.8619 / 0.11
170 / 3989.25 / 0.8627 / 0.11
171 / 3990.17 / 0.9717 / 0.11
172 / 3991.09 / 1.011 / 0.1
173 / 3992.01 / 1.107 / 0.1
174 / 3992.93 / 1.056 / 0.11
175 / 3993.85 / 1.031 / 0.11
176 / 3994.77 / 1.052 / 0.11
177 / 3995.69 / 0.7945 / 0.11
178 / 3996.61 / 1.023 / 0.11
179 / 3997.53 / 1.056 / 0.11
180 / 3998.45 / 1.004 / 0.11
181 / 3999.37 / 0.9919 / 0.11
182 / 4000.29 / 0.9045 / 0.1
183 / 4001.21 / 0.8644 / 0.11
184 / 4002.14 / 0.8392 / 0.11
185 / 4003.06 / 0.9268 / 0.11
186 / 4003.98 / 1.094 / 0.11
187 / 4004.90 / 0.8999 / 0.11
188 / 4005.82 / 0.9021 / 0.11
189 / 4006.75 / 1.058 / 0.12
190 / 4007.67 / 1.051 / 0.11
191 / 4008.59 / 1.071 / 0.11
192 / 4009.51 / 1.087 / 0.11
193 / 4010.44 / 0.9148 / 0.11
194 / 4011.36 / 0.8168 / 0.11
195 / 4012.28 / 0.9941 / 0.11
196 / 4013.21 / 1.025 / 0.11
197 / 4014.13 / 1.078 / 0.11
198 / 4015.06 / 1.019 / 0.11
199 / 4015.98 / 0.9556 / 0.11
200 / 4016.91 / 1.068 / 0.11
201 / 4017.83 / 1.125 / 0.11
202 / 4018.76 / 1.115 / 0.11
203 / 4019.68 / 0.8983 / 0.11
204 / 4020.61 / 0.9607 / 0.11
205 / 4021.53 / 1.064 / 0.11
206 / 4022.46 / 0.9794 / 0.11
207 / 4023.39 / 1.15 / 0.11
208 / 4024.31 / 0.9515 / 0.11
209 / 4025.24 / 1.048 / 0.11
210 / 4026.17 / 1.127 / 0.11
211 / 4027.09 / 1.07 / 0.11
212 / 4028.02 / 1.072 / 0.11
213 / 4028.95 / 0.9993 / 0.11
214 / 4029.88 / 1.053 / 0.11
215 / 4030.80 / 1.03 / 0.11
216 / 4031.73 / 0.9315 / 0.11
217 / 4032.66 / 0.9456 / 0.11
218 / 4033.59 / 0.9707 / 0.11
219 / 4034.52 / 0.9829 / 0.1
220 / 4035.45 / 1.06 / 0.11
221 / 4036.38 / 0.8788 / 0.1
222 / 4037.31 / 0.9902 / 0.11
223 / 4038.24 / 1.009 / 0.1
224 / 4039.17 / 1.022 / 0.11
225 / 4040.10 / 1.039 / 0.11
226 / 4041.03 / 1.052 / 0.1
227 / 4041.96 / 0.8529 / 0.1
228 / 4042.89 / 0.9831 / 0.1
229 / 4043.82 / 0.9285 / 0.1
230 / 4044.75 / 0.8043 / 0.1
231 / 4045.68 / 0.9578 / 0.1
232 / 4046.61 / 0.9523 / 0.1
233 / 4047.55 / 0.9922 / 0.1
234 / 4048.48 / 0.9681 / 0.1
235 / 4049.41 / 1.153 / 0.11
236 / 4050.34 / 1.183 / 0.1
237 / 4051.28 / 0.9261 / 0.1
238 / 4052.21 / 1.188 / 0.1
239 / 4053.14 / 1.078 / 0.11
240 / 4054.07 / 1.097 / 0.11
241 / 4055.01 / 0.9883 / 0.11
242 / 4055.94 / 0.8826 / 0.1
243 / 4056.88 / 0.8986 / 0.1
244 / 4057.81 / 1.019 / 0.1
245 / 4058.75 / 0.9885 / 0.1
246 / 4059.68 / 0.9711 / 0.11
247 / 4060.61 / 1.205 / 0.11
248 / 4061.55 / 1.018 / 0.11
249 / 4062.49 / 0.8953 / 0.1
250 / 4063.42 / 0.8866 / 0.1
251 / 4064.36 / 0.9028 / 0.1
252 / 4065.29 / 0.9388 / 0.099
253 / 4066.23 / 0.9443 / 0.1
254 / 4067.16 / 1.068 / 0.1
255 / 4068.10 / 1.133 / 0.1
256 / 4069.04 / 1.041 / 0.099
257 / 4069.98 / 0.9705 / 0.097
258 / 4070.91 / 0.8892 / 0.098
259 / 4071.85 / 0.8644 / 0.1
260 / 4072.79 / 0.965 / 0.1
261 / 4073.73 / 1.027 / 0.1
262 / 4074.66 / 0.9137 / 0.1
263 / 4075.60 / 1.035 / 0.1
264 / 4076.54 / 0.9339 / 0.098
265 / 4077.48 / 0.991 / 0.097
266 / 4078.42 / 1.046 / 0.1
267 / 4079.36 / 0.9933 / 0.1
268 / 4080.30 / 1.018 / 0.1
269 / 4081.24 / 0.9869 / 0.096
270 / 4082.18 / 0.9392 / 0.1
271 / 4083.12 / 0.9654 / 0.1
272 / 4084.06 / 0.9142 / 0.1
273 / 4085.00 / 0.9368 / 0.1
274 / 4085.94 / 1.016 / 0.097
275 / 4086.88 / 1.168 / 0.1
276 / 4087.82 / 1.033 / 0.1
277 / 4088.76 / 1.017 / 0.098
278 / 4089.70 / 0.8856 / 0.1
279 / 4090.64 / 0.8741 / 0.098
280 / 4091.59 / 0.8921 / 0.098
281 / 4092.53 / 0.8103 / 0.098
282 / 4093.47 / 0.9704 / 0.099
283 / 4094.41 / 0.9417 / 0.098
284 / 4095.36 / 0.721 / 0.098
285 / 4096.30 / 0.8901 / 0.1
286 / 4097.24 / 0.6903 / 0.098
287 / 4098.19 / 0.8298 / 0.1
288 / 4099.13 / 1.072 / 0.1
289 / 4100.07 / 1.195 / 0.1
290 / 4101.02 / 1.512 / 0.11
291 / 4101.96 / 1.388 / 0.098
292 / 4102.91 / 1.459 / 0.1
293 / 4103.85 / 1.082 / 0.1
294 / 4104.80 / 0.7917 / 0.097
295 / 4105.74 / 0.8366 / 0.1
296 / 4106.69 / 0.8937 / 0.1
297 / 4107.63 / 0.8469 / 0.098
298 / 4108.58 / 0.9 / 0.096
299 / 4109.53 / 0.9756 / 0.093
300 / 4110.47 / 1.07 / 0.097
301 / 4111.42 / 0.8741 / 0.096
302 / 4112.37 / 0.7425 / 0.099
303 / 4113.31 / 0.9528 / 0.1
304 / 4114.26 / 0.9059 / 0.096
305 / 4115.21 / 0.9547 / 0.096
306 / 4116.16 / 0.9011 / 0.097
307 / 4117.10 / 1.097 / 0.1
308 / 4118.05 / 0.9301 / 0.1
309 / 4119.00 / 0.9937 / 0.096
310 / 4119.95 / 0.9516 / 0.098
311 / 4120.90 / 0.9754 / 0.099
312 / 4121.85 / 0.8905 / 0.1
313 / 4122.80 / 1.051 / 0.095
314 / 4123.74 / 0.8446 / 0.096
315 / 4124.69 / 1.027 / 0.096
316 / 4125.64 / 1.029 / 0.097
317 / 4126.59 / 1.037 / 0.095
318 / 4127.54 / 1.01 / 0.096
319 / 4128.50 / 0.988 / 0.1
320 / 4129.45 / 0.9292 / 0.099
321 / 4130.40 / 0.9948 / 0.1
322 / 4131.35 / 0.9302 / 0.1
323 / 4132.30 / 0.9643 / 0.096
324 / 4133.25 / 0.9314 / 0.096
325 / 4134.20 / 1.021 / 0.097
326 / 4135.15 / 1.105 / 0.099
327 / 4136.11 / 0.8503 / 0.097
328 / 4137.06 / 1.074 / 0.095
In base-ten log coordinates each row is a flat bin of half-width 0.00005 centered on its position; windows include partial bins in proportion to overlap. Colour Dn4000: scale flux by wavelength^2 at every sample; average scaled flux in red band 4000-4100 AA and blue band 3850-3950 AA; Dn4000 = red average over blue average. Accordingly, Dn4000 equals 1.25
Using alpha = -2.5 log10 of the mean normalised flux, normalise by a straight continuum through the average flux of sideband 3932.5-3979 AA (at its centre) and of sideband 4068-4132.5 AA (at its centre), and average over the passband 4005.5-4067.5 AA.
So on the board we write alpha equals -0.13 mag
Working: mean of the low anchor 0.786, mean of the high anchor 0.974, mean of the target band 1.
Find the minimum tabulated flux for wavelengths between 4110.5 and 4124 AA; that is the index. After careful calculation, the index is 0.7425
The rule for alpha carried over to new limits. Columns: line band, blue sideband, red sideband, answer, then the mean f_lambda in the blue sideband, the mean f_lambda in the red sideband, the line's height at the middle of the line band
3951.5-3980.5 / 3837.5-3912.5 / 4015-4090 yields 0.17 mag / 0.852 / 0.999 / 0.927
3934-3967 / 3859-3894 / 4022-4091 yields 0.16 mag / 0.869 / 0.995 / 0.92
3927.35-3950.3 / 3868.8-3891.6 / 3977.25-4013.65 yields 0.21 mag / 0.876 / 0.965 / 0.921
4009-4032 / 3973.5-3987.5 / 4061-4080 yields -0.10 mag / 0.903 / 0.974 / 0.934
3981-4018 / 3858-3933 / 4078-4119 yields -0.07 mag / 0.86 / 0.975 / 0.919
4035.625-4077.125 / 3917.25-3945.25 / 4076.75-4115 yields -0.07 mag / 0.762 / 0.975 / 0.924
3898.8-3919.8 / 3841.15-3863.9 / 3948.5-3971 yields -0.12 mag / 0.831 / 0.796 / 0.812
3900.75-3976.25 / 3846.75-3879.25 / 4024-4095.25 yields 0.13 mag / 0.877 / 0.986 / 0.919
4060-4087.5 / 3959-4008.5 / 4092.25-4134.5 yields -0.05 mag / 0.878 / 0.974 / 0.945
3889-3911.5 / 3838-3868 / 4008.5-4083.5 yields -0.02 mag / 0.823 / 0.999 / 0.866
